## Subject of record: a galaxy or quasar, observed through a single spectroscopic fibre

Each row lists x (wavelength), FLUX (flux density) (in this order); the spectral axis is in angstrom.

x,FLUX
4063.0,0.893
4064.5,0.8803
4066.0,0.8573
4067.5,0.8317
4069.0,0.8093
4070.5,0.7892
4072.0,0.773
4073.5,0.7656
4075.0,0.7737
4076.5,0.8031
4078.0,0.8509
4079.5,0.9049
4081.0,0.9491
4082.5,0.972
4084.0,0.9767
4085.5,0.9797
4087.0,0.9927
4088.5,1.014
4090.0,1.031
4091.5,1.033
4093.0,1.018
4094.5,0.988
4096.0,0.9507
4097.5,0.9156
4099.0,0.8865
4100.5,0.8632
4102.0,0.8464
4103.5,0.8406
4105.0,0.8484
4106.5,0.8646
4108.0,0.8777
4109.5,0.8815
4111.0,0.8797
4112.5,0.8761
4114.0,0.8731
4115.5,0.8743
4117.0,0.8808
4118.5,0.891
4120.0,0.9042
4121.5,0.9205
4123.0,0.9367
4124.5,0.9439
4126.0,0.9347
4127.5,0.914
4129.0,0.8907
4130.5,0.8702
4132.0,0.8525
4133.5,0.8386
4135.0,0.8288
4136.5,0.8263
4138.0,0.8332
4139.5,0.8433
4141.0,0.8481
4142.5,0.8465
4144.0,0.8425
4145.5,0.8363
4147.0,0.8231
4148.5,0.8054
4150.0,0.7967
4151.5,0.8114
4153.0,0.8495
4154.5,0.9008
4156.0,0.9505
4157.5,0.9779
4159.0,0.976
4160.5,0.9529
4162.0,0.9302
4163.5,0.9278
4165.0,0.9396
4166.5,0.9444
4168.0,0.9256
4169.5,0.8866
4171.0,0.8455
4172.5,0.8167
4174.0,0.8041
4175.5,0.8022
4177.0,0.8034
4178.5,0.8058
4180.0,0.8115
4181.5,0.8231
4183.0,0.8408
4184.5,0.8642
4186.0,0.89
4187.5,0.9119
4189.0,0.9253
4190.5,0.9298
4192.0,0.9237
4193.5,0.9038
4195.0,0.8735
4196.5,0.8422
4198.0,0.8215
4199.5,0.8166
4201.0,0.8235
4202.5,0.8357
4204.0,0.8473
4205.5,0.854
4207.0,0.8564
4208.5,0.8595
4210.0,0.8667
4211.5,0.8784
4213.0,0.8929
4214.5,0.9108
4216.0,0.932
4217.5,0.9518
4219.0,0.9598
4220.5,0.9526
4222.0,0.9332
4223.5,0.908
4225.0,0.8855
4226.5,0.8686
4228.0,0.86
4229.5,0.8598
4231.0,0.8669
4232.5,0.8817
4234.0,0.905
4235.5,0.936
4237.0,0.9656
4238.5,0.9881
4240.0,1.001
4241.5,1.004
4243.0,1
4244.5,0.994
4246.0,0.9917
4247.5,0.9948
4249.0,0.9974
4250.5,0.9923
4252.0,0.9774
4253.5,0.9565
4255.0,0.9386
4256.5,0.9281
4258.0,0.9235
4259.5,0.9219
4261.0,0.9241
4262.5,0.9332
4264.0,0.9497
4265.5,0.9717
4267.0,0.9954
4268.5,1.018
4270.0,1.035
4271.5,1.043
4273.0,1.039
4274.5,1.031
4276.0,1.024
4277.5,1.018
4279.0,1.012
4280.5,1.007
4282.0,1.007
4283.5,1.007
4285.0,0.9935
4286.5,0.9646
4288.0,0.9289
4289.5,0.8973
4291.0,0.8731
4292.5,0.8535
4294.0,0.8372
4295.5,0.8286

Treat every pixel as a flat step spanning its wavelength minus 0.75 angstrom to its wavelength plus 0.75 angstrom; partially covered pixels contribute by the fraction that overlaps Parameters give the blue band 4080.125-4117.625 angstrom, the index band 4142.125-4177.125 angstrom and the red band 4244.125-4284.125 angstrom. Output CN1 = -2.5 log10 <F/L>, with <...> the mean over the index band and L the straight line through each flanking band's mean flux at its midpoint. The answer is 0.08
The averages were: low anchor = 0.925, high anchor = 0.986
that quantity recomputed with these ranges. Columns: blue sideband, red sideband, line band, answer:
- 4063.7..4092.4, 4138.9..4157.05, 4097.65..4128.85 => -0.02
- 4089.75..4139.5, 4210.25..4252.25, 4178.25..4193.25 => 0.05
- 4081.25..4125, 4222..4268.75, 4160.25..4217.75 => 0.08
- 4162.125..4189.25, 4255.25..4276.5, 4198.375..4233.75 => 0.04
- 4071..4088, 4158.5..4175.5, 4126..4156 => 0.06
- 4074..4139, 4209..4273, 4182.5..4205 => 0.07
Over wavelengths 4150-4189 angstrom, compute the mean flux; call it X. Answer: 0.879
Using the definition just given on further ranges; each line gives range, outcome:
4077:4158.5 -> 0.896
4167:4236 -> 0.874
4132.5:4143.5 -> 0.838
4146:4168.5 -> 0.9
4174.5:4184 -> 0.816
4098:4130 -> 0.887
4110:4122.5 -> 0.888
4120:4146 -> 0.872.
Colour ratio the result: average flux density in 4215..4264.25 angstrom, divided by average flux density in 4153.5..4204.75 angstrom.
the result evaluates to 1.07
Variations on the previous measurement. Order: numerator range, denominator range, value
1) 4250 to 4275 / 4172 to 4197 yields 1.14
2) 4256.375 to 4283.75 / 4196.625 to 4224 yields 1.12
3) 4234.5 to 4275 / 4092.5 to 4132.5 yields 1.09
